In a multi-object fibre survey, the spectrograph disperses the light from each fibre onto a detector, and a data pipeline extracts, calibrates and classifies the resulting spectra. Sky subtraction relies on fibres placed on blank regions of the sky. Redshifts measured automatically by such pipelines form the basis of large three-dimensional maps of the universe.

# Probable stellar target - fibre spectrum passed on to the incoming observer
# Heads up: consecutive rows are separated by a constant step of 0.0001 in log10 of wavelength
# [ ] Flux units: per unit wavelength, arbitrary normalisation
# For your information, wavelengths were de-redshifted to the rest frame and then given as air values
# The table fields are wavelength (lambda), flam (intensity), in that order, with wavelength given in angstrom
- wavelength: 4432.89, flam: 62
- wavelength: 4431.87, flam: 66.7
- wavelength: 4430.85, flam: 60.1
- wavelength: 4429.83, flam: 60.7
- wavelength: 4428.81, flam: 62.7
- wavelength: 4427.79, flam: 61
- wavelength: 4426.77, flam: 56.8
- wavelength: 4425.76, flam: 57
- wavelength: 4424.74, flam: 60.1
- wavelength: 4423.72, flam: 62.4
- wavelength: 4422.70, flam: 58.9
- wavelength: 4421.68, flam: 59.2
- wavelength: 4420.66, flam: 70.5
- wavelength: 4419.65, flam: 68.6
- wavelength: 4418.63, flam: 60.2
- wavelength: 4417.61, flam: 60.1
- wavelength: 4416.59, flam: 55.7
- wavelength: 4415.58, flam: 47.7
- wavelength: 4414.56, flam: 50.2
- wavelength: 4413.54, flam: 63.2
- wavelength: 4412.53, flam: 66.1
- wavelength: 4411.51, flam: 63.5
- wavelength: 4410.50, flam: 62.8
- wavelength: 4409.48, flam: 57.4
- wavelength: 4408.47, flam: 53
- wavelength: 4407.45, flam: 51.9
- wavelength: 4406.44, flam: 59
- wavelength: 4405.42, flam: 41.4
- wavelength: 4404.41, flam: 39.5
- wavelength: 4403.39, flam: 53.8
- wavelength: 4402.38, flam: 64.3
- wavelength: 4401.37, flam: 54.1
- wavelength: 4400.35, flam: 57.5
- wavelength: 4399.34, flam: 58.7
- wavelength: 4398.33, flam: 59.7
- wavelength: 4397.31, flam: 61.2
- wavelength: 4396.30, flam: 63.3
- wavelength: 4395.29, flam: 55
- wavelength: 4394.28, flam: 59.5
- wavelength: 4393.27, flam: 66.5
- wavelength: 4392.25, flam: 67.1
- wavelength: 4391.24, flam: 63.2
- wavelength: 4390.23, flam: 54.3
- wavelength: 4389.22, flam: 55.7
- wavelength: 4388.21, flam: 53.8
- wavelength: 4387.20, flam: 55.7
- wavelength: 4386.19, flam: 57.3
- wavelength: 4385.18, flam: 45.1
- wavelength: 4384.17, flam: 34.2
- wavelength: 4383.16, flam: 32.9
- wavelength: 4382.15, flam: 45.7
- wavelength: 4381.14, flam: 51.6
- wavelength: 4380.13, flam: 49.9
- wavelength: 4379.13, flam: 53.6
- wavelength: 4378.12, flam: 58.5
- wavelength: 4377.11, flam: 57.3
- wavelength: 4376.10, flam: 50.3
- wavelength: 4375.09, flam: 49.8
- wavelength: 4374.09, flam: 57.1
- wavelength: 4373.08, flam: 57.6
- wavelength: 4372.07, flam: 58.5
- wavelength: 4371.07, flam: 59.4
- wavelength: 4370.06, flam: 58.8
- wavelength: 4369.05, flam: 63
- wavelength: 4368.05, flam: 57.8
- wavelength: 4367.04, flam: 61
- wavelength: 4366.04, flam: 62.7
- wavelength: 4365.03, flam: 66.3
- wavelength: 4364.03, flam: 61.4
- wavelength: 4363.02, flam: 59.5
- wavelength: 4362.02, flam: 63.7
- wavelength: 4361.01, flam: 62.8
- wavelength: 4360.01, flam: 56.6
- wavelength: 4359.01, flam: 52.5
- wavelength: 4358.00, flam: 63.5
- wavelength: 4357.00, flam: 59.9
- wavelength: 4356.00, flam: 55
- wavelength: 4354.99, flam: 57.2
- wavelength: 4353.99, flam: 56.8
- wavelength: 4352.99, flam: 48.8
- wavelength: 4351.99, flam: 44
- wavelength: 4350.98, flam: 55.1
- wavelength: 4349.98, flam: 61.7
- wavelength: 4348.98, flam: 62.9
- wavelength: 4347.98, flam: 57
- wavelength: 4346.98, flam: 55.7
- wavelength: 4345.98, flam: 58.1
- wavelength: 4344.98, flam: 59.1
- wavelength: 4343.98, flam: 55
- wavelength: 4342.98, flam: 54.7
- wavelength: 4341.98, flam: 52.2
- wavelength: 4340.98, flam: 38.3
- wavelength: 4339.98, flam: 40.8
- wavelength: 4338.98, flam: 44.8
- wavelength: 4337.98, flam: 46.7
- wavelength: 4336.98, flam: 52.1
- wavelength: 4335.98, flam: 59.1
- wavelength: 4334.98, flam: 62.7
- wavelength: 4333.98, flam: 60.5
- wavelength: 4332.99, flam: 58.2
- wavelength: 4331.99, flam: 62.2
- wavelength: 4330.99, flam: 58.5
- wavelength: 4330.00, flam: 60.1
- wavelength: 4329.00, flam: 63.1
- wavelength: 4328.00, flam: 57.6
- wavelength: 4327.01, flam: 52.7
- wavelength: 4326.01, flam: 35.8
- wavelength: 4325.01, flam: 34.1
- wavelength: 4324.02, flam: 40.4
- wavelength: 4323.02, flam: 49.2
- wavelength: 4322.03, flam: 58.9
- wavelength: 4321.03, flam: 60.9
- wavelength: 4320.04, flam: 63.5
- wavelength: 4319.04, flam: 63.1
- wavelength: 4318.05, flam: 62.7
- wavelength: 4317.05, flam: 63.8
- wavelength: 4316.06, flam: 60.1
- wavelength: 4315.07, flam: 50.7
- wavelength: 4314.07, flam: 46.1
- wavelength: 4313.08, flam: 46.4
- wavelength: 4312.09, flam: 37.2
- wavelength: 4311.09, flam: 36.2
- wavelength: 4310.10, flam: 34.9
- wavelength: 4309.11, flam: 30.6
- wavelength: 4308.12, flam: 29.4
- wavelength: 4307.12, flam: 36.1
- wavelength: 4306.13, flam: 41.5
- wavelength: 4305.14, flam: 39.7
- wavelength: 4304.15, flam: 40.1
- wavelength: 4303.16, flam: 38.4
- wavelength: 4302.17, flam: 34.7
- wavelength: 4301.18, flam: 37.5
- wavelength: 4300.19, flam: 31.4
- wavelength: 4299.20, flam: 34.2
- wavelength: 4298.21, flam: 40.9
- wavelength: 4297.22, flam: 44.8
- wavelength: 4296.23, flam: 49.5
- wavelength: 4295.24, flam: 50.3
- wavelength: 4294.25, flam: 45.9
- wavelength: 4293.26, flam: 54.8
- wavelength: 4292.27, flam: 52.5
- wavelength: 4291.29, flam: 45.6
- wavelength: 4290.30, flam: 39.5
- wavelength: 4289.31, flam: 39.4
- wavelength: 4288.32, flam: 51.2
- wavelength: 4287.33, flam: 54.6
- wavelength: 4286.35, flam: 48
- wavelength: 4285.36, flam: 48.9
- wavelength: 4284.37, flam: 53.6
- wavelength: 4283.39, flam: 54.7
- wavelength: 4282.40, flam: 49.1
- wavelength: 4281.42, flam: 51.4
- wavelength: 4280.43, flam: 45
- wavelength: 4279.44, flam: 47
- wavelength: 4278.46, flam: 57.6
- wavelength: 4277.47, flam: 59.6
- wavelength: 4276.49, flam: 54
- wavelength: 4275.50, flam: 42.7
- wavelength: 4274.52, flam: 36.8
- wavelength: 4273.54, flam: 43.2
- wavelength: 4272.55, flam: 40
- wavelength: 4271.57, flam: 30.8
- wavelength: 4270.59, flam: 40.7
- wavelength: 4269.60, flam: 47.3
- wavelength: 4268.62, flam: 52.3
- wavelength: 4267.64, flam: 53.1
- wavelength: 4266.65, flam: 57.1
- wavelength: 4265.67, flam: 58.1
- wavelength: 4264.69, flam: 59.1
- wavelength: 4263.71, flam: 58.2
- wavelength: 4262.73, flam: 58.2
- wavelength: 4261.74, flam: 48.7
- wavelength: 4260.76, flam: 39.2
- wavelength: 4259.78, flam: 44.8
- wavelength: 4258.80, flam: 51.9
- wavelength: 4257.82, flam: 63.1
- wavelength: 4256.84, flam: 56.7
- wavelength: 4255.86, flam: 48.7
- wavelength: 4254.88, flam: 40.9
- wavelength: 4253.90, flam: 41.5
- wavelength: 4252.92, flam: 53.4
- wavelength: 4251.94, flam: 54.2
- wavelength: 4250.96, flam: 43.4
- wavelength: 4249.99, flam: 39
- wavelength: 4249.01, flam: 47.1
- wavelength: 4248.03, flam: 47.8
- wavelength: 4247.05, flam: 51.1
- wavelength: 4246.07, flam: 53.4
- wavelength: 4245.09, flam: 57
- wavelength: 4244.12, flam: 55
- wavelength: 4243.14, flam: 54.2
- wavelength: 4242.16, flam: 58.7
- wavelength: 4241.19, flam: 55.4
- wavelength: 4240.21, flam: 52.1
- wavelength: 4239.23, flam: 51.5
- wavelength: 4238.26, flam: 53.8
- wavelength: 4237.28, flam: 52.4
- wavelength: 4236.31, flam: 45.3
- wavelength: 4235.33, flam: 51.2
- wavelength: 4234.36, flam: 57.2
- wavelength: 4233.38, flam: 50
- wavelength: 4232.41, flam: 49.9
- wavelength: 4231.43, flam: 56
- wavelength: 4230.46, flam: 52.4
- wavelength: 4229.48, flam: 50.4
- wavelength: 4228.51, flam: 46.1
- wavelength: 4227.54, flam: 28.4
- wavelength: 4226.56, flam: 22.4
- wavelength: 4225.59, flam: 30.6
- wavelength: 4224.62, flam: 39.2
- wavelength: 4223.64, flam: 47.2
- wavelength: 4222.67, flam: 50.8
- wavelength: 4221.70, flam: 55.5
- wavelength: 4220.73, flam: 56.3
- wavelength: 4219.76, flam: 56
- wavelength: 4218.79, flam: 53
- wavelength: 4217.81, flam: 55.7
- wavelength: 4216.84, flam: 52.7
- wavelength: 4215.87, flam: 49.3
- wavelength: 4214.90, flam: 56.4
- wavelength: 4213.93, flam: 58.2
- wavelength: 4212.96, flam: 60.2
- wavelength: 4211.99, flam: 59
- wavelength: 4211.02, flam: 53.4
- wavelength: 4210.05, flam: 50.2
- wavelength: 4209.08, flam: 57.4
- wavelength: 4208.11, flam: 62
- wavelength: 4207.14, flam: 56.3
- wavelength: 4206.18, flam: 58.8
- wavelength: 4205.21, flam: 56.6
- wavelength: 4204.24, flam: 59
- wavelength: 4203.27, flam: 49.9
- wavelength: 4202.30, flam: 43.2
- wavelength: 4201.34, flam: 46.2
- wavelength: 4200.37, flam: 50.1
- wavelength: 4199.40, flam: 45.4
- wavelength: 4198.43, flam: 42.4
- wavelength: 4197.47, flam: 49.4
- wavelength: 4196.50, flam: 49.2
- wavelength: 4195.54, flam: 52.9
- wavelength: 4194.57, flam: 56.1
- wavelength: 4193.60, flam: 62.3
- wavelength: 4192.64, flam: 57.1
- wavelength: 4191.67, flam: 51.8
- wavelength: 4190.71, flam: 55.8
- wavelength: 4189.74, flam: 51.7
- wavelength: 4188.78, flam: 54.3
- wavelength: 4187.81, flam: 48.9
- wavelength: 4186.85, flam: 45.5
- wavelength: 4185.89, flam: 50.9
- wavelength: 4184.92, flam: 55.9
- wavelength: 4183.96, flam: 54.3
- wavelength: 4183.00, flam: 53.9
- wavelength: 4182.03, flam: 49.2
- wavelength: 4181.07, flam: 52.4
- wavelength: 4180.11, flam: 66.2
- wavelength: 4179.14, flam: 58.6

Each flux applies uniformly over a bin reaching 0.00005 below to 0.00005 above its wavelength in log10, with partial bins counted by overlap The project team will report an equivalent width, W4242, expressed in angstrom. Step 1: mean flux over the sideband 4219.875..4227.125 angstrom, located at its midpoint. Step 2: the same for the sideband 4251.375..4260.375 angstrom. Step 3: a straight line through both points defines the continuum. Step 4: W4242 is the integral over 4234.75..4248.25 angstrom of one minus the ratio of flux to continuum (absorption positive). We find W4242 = -1.6 angstrom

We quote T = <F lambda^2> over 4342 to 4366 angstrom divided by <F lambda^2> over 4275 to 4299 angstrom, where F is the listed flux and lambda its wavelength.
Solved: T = 1.22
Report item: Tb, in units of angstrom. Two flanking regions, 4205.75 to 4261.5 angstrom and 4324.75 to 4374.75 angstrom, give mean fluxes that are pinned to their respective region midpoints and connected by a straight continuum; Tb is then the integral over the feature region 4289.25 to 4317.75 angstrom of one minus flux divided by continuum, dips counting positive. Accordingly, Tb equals 6.0 angstrom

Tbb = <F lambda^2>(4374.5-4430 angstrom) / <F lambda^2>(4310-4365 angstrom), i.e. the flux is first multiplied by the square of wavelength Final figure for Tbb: 1.07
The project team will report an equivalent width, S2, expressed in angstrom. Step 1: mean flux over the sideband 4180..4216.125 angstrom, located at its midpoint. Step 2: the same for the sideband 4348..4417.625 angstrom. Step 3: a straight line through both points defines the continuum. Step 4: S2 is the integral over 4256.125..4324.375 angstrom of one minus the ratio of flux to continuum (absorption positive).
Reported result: 8.9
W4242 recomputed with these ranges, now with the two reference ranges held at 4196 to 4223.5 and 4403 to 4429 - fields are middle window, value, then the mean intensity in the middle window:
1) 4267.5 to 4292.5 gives 3.3 angstrom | 47.5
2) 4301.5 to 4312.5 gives 3.8 angstrom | 36.3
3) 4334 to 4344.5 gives 0.9 angstrom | 51.1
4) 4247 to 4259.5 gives 1.2 angstrom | 49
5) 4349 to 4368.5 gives -0.6 angstrom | 58.3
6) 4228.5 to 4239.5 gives 0.5 angstrom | 51.6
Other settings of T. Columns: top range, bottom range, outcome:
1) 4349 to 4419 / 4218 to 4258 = 1.22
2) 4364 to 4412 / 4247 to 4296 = 1.20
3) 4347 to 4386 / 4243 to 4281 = 1.18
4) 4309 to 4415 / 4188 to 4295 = 1.15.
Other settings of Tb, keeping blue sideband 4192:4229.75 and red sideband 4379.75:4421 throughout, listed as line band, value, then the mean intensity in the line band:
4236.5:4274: 1.3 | 50.3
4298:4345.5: 4.9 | 48.3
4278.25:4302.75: 3.1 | 46.3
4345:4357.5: -0.4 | 56.2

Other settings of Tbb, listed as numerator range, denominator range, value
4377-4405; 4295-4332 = 1.21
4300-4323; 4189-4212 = 0.91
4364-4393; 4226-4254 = 1.19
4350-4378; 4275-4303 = 1.27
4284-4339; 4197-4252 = 0.99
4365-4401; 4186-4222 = 1.14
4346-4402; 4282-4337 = 1.20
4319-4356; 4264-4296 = 1.13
